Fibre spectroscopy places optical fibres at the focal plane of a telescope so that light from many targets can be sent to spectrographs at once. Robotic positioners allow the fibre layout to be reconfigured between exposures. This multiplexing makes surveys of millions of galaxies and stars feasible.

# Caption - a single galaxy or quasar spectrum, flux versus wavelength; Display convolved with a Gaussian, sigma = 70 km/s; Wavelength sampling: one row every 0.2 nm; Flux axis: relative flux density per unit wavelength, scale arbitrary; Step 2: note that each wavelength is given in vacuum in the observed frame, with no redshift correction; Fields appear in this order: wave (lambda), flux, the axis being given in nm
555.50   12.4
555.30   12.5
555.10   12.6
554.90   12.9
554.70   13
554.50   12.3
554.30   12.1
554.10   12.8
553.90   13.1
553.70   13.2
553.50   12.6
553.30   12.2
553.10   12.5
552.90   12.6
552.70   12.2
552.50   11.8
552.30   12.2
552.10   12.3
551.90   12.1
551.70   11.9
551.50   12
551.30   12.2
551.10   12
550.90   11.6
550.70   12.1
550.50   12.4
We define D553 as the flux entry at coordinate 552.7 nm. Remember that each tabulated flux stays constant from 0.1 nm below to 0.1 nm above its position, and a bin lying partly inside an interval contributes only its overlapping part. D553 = 12.2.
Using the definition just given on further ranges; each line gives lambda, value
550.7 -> 12.1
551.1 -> 12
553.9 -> 13.1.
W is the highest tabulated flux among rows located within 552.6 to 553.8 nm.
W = 13.2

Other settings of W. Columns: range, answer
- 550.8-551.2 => 12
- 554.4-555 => 13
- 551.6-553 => 12.6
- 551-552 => 12.2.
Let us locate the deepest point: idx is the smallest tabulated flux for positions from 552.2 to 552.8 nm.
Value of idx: 11.8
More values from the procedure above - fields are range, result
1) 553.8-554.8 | 12.1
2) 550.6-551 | 11.6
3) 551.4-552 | 11.9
